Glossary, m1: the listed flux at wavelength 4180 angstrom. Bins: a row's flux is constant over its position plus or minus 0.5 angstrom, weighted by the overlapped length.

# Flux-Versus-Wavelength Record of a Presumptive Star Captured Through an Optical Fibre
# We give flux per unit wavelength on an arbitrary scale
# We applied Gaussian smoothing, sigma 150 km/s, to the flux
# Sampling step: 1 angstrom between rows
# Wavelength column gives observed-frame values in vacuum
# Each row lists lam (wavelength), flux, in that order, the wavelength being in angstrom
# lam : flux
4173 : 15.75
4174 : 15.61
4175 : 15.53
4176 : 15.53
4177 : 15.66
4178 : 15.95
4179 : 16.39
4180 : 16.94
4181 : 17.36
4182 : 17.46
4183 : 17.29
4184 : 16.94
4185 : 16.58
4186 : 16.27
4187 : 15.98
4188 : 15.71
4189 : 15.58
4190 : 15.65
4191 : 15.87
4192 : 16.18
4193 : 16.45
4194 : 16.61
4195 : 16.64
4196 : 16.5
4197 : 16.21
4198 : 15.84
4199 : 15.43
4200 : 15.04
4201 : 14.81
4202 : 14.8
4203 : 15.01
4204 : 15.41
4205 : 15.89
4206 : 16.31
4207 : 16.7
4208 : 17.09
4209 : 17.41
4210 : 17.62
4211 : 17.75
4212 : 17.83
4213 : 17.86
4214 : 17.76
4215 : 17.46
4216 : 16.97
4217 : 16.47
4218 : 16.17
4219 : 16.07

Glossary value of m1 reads 16.94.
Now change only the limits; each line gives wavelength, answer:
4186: 16.27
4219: 16.07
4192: 16.18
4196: 16.5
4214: 17.76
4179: 16.39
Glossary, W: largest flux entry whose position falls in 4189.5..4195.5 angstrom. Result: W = 16.64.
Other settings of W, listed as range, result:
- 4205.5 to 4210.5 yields 17.62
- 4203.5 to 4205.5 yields 15.89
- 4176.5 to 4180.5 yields 16.94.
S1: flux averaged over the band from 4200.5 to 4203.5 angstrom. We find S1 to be 14.9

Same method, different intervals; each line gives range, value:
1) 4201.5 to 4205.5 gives 15.3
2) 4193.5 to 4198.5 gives 16.4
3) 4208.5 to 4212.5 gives 17.7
